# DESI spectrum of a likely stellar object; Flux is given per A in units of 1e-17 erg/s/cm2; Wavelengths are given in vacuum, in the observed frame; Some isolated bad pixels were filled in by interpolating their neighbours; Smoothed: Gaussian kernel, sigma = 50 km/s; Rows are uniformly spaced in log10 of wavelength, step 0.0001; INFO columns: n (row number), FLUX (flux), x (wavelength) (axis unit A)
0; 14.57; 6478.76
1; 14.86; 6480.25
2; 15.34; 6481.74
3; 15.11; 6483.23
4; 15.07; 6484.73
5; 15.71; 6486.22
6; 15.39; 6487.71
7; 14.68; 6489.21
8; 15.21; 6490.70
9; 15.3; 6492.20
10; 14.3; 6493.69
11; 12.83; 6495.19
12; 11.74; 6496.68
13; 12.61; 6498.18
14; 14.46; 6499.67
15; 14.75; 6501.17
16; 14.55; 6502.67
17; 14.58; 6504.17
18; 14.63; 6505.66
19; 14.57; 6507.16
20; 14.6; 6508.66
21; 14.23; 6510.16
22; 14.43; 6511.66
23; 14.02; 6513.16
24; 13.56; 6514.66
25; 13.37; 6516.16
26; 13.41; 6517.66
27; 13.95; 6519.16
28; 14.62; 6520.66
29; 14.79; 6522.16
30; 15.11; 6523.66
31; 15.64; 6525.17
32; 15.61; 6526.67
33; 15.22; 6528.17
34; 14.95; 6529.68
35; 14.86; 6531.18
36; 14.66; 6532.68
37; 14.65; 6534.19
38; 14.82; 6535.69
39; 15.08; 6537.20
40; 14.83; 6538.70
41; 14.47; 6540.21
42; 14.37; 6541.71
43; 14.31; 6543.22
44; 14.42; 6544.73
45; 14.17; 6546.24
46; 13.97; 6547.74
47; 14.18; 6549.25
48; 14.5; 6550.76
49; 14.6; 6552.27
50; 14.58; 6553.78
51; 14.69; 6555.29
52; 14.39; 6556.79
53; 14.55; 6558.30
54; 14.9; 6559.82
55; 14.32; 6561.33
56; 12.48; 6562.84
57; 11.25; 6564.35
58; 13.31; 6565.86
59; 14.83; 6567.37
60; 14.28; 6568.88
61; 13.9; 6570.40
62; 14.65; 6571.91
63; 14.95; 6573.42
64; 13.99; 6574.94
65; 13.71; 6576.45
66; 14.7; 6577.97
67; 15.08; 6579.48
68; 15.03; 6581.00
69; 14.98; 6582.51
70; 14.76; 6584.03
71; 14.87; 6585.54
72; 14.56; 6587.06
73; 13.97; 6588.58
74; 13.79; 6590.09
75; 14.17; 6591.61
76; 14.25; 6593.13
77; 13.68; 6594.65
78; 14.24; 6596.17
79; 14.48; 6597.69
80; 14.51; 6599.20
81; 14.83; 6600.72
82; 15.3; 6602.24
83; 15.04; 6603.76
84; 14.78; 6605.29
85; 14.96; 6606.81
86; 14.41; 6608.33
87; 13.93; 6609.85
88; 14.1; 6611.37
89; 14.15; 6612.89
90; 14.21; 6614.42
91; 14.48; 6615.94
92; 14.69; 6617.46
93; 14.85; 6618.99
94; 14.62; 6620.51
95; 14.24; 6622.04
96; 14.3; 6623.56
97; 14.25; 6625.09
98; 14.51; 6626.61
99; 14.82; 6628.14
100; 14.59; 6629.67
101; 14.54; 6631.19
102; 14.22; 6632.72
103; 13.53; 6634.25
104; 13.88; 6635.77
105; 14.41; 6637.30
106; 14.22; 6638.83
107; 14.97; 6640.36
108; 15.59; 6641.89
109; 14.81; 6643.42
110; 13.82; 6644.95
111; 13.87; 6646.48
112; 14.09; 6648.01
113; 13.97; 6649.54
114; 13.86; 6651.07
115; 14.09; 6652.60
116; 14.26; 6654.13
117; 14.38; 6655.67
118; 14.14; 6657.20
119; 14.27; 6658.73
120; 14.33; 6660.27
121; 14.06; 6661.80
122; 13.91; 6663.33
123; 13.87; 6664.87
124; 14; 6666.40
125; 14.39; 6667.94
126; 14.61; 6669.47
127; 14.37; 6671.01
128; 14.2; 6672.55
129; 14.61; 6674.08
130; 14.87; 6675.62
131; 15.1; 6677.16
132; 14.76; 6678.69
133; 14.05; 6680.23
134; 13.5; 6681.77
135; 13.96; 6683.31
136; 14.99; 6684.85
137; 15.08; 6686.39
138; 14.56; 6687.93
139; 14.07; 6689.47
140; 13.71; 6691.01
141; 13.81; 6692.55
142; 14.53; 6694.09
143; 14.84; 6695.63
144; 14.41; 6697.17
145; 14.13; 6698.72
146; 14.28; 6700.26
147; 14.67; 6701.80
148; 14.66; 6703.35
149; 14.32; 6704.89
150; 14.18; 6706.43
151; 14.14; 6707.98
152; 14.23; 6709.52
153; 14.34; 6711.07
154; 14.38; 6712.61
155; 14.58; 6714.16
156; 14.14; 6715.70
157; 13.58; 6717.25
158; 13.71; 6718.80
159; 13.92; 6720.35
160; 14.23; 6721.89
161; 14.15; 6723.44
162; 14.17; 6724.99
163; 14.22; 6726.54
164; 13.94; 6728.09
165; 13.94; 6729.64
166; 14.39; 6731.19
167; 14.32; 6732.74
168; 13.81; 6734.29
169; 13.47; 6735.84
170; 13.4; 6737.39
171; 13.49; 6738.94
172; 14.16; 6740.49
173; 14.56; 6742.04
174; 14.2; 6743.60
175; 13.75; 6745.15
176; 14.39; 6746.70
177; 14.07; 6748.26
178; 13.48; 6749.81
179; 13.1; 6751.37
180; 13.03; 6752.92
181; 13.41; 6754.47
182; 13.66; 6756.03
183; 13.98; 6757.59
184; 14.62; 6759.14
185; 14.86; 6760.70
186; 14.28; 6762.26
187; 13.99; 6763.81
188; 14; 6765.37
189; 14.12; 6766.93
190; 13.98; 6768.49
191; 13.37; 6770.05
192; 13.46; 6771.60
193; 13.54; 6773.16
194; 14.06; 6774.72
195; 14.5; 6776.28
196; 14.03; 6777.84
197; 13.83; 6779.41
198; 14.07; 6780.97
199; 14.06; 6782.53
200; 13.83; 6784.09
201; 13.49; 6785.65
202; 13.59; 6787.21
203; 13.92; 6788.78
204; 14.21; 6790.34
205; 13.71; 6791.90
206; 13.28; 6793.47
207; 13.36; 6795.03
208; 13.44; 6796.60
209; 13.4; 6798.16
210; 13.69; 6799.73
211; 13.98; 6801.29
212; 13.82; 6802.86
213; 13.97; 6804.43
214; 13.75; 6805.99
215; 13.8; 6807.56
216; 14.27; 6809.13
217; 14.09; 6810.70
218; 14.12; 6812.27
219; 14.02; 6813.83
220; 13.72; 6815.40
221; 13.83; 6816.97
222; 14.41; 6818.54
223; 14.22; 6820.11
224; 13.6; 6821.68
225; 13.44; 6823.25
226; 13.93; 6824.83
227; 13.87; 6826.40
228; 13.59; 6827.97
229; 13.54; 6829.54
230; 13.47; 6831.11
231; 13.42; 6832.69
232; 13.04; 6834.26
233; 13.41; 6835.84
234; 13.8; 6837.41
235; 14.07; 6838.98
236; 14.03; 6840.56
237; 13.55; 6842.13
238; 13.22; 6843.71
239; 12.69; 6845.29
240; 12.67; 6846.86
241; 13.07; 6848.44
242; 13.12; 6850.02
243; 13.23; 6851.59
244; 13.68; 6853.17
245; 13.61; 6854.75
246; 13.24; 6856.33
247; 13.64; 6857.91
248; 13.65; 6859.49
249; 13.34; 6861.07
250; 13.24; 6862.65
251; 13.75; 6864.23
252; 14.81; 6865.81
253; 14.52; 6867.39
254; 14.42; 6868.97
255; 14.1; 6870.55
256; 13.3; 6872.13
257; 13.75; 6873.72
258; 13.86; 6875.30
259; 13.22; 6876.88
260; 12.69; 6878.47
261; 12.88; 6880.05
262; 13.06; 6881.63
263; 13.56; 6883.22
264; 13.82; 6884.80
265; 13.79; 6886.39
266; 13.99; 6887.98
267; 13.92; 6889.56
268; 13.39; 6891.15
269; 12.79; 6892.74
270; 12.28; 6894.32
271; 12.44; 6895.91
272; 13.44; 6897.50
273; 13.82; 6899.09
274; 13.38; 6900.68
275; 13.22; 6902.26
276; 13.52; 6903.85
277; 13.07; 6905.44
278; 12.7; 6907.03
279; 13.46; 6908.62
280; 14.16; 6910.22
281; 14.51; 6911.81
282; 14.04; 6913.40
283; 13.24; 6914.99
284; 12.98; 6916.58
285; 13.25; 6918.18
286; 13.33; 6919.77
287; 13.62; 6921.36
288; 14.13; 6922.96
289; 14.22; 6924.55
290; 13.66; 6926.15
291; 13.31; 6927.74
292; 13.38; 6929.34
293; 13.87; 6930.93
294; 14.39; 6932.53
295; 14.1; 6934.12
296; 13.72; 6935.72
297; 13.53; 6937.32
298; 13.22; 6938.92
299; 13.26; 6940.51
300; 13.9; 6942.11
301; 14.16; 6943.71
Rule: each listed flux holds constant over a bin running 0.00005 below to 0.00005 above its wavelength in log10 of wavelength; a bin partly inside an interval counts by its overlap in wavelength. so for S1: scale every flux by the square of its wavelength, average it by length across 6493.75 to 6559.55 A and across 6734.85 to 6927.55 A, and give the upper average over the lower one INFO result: 1.0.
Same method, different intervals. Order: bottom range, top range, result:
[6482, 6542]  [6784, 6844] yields 1.04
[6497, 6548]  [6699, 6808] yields 1.03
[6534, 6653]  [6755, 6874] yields 1.02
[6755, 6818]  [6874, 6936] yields 1.01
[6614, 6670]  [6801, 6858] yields 1.01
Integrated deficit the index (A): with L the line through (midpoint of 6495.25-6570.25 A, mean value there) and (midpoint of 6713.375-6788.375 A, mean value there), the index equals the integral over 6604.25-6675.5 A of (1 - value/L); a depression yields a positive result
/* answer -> -1.1 A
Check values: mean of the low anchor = 14.3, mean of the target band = 14.3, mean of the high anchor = 13.9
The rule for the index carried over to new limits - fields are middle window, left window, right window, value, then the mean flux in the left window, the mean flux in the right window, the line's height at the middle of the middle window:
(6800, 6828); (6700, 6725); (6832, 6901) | -0.39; 14.2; 13.5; 13.7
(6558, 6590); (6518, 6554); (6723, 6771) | 0.68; 14.7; 13.9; 14.5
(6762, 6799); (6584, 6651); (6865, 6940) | 0.33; 14.4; 13.6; 13.9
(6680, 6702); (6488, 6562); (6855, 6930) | -0.43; 14.4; 13.5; 14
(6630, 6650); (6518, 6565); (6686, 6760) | -0.07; 14.5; 14.1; 14.3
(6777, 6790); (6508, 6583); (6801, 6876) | -0.04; 14.4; 13.7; 13.8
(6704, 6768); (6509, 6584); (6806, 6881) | -0.49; 14.4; 13.6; 13.9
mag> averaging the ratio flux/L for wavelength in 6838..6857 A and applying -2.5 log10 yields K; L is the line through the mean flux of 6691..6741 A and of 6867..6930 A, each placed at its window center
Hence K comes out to 0.03 mag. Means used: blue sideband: 14.1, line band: 13.4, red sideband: 13.5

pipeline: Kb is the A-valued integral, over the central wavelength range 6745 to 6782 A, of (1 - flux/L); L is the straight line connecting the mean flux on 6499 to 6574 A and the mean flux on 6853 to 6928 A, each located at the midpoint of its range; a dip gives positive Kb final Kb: -0.2 A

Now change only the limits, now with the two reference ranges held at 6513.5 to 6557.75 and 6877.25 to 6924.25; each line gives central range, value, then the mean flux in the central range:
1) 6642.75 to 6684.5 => -0.3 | 14.2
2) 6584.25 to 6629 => -0.4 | 14.5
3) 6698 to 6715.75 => -0.4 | 14.4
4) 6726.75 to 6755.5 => 0.1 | 13.8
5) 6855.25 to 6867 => -0.1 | 13.7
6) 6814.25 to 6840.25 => -0.2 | 13.7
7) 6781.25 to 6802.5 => 0.1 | 13.7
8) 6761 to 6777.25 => -0.2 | 14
